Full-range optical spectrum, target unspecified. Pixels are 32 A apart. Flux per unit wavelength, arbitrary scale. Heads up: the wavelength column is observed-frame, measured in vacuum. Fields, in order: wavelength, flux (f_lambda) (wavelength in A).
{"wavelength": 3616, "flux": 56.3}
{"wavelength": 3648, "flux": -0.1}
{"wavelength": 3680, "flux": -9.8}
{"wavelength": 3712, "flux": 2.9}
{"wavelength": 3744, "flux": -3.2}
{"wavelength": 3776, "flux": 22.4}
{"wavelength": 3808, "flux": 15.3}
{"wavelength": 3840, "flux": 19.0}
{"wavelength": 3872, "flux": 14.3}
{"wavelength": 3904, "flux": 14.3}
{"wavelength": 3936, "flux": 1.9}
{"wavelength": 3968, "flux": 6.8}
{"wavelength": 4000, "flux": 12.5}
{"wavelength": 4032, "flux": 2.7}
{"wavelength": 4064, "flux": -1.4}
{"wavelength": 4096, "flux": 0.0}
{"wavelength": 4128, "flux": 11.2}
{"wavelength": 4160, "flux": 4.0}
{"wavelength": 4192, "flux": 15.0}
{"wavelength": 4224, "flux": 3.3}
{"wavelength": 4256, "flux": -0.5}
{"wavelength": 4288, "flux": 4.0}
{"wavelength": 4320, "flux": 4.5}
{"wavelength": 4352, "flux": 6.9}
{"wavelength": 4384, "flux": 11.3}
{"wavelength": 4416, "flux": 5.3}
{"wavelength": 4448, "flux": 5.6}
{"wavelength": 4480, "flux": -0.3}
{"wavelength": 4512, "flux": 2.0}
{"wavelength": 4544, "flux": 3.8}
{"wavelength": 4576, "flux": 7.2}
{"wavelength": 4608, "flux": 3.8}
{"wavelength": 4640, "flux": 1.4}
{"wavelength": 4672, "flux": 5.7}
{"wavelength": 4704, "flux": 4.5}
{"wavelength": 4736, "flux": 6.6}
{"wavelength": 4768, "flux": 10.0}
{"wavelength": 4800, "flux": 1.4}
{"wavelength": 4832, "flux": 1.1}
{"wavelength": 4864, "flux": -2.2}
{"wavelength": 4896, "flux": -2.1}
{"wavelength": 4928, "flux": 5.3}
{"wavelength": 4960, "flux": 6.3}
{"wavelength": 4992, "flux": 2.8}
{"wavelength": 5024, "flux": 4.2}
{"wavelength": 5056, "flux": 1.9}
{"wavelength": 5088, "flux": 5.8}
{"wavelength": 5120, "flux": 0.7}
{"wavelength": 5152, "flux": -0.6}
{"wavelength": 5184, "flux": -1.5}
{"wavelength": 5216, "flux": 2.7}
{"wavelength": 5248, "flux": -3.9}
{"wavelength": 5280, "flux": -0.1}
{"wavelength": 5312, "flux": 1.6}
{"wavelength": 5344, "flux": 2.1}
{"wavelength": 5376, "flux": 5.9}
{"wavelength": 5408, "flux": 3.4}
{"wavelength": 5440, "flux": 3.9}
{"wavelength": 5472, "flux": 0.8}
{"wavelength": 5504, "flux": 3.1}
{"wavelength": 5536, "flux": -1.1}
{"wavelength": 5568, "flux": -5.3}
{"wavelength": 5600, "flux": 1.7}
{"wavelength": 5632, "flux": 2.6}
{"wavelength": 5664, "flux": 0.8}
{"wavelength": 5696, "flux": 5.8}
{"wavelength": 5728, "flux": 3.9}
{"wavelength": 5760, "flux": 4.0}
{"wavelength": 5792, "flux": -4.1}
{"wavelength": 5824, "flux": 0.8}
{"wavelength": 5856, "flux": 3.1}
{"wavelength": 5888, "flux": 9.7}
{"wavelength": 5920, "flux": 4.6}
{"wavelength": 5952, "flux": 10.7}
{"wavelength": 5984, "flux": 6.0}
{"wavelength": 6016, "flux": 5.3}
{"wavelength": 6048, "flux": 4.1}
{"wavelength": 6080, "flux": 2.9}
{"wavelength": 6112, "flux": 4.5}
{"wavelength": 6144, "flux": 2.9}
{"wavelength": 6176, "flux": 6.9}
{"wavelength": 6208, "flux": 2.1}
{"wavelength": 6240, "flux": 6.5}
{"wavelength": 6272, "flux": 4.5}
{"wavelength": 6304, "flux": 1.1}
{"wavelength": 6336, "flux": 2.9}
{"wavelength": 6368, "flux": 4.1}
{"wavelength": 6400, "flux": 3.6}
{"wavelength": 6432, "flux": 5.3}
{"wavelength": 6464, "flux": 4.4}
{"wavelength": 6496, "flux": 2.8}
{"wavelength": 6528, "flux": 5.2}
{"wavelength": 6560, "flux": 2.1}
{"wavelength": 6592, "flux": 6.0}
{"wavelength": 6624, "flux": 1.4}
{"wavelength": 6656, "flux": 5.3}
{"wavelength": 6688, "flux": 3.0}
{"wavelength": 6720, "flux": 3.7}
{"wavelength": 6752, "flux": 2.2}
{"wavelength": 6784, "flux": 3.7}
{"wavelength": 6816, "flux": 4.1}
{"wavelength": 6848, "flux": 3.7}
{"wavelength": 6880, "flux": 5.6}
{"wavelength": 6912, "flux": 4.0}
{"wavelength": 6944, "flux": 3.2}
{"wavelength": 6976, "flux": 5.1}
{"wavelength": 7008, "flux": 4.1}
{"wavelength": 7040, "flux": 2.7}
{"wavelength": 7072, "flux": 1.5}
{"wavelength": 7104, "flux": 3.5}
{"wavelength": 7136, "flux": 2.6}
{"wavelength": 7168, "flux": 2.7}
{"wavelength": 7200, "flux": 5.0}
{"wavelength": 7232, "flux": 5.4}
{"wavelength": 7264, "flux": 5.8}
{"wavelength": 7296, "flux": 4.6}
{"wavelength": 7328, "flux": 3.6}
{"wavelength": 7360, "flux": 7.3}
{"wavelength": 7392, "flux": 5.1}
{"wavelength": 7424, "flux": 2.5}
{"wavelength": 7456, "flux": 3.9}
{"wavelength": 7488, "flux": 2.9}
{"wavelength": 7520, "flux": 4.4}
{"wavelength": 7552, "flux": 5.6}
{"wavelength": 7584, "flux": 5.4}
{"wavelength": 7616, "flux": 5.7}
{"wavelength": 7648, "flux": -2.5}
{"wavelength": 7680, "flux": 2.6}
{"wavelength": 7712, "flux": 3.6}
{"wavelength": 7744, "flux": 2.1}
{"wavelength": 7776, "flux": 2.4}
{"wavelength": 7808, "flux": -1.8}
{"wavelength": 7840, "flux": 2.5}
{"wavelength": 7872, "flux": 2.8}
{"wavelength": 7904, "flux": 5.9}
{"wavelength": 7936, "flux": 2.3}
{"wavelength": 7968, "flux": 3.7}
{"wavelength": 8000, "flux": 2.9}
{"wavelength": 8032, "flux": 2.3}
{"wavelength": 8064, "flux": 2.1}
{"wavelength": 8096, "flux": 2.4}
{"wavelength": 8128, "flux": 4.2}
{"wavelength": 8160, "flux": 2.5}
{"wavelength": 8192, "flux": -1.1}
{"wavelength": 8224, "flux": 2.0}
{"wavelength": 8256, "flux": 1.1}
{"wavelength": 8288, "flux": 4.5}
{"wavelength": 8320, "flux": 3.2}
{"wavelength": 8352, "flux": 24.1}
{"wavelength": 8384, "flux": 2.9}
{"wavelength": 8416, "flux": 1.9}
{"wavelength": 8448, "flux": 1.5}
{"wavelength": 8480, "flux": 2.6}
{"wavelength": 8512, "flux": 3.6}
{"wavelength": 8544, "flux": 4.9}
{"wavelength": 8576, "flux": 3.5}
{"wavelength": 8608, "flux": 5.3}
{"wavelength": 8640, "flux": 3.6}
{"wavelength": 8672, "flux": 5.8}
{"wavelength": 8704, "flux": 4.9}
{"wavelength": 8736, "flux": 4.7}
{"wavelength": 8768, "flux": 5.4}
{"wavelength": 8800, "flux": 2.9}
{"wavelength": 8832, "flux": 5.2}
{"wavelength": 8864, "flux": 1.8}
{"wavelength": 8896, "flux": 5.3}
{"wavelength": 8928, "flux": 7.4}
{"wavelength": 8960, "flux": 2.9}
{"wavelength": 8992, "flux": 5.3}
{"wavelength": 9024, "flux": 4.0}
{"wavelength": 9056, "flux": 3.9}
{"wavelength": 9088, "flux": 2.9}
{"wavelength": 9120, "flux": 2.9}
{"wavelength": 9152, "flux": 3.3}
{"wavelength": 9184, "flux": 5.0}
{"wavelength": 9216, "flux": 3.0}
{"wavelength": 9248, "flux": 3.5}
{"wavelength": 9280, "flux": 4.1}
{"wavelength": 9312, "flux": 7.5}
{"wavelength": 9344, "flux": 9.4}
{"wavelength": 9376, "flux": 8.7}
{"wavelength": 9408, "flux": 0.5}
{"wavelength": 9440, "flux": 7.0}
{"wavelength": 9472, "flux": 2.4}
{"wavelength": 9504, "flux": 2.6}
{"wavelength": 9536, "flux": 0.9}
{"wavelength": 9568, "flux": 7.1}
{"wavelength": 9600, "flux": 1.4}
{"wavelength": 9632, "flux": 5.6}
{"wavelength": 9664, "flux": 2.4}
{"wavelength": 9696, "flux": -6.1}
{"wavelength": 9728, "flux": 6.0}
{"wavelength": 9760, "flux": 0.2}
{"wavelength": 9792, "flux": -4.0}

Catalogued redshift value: 1.238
